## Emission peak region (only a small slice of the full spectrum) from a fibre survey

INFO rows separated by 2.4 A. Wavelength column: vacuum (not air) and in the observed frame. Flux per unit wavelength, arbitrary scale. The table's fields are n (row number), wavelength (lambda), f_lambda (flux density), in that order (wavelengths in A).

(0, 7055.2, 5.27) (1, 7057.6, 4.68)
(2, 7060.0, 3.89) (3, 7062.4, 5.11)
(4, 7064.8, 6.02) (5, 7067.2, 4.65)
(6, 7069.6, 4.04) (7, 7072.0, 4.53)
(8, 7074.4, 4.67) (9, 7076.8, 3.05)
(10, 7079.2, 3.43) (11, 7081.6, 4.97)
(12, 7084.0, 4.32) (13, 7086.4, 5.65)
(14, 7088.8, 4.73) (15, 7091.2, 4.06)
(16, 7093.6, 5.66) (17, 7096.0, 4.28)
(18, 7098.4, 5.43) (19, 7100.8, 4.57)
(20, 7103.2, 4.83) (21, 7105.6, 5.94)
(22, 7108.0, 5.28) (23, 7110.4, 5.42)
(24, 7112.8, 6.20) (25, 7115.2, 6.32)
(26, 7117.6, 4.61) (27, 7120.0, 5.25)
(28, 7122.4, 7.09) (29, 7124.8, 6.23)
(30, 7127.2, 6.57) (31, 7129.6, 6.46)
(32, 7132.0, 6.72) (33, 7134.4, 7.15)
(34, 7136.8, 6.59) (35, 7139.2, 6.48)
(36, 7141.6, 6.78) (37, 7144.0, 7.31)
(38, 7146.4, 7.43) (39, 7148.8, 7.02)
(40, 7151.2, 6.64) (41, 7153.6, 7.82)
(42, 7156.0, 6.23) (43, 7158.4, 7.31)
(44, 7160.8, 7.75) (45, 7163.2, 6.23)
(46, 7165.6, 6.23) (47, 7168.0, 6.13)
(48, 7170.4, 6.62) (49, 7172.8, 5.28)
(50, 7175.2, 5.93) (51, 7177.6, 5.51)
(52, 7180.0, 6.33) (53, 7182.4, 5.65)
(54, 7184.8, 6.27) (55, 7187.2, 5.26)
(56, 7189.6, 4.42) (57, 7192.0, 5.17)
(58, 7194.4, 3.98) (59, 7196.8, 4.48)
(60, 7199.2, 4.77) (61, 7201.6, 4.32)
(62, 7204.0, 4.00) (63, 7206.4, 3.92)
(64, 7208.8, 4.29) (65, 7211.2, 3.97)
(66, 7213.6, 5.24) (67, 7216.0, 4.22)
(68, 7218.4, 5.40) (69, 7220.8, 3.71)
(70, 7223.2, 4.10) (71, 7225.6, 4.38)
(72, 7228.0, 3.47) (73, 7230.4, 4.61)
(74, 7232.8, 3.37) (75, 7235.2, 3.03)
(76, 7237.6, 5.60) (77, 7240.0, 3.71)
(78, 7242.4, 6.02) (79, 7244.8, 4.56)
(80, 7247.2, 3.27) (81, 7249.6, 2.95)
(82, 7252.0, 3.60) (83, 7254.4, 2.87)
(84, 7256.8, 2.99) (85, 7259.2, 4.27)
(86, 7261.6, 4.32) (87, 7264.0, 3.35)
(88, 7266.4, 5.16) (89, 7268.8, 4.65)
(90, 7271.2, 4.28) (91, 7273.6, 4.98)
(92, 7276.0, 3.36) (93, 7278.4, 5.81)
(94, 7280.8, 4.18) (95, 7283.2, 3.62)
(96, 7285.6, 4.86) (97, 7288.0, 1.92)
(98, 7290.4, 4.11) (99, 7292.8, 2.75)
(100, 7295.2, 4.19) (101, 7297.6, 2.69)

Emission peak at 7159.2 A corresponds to Mg II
